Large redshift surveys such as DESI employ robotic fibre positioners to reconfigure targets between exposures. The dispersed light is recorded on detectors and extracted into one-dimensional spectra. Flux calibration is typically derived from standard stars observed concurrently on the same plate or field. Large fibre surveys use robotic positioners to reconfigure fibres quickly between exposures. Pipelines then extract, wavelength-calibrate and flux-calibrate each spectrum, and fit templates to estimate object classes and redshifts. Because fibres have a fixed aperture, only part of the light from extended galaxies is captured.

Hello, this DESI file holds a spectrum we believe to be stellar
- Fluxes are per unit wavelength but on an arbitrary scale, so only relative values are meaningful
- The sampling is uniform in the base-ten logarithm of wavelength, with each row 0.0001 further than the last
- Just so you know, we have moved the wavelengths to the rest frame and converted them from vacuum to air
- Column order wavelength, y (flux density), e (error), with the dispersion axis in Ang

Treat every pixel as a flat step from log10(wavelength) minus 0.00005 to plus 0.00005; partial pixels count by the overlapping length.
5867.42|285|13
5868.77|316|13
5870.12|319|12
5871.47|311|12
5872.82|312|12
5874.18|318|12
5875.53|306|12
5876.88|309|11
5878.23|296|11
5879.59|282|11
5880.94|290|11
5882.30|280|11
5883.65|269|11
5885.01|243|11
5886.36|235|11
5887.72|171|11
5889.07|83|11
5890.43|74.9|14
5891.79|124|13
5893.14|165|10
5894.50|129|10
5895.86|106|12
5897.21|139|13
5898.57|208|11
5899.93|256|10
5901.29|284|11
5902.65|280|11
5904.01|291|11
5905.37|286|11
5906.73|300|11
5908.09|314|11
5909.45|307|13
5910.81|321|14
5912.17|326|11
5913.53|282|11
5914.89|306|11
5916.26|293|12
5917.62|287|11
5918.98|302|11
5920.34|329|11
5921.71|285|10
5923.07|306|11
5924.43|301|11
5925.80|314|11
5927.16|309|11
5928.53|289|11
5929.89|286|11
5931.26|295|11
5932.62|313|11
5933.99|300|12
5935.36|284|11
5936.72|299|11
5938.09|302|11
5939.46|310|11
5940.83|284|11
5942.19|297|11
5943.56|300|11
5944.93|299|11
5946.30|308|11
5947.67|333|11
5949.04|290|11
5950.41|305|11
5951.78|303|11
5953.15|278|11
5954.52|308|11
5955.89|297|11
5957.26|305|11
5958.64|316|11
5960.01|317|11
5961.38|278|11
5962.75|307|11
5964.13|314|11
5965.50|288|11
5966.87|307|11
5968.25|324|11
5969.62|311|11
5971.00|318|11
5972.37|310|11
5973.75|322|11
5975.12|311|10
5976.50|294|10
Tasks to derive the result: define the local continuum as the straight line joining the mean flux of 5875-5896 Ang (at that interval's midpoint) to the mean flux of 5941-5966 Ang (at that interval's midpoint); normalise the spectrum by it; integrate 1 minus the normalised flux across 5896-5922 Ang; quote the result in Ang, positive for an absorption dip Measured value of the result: -3.9 Ang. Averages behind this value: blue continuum 212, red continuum 302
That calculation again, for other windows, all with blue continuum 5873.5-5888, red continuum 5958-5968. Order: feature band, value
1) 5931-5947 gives -0.18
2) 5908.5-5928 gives -1.09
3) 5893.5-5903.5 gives 2.88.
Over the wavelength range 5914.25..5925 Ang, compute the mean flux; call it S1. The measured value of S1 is 301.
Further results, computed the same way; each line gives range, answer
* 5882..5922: 242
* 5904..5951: 302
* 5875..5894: 222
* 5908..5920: 305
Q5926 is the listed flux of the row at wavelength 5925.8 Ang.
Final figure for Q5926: 314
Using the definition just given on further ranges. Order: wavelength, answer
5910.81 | 321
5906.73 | 300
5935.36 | 284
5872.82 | 312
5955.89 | 297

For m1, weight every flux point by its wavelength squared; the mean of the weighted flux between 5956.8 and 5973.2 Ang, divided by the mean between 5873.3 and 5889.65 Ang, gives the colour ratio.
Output 1.23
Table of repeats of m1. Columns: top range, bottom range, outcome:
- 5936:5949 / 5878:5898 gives 1.62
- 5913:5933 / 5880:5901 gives 1.61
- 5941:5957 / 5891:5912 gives 1.30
